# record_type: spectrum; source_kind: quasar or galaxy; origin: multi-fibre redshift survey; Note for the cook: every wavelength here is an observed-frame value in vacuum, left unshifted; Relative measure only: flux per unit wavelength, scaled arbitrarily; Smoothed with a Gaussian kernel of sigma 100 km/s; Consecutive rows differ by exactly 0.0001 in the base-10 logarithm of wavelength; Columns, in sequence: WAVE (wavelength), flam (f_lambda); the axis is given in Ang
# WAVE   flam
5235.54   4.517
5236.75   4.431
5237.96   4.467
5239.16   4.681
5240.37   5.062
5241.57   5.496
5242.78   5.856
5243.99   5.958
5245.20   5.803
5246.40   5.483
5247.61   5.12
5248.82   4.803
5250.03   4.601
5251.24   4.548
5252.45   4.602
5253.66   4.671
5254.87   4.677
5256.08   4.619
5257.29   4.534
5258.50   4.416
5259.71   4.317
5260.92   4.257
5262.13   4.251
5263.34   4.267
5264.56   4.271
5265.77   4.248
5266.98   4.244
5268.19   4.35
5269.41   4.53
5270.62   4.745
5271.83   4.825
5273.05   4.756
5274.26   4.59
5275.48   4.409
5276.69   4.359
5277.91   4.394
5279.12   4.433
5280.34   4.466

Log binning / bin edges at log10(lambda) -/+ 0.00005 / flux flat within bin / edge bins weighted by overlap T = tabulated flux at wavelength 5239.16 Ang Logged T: 4.681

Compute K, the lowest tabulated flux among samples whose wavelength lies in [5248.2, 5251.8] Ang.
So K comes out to 4.548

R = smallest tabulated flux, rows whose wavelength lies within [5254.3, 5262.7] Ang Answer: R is 4.251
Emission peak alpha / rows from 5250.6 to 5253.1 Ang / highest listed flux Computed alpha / 4.602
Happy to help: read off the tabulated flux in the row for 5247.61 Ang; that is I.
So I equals 5.12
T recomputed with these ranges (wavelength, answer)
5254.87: 4.677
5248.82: 4.803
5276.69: 4.359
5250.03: 4.601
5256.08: 4.619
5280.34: 4.466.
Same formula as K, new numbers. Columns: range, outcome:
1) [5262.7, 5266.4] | 4.248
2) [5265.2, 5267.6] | 4.244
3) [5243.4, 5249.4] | 4.803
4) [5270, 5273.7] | 4.745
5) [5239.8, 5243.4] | 5.062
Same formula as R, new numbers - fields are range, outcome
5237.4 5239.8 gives 4.467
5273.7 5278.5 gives 4.359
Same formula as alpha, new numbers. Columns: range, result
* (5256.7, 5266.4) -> 4.534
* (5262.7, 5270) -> 4.53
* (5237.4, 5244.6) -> 5.958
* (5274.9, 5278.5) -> 4.409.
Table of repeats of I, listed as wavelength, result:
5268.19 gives 4.35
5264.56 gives 4.271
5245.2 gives 5.803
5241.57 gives 5.496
